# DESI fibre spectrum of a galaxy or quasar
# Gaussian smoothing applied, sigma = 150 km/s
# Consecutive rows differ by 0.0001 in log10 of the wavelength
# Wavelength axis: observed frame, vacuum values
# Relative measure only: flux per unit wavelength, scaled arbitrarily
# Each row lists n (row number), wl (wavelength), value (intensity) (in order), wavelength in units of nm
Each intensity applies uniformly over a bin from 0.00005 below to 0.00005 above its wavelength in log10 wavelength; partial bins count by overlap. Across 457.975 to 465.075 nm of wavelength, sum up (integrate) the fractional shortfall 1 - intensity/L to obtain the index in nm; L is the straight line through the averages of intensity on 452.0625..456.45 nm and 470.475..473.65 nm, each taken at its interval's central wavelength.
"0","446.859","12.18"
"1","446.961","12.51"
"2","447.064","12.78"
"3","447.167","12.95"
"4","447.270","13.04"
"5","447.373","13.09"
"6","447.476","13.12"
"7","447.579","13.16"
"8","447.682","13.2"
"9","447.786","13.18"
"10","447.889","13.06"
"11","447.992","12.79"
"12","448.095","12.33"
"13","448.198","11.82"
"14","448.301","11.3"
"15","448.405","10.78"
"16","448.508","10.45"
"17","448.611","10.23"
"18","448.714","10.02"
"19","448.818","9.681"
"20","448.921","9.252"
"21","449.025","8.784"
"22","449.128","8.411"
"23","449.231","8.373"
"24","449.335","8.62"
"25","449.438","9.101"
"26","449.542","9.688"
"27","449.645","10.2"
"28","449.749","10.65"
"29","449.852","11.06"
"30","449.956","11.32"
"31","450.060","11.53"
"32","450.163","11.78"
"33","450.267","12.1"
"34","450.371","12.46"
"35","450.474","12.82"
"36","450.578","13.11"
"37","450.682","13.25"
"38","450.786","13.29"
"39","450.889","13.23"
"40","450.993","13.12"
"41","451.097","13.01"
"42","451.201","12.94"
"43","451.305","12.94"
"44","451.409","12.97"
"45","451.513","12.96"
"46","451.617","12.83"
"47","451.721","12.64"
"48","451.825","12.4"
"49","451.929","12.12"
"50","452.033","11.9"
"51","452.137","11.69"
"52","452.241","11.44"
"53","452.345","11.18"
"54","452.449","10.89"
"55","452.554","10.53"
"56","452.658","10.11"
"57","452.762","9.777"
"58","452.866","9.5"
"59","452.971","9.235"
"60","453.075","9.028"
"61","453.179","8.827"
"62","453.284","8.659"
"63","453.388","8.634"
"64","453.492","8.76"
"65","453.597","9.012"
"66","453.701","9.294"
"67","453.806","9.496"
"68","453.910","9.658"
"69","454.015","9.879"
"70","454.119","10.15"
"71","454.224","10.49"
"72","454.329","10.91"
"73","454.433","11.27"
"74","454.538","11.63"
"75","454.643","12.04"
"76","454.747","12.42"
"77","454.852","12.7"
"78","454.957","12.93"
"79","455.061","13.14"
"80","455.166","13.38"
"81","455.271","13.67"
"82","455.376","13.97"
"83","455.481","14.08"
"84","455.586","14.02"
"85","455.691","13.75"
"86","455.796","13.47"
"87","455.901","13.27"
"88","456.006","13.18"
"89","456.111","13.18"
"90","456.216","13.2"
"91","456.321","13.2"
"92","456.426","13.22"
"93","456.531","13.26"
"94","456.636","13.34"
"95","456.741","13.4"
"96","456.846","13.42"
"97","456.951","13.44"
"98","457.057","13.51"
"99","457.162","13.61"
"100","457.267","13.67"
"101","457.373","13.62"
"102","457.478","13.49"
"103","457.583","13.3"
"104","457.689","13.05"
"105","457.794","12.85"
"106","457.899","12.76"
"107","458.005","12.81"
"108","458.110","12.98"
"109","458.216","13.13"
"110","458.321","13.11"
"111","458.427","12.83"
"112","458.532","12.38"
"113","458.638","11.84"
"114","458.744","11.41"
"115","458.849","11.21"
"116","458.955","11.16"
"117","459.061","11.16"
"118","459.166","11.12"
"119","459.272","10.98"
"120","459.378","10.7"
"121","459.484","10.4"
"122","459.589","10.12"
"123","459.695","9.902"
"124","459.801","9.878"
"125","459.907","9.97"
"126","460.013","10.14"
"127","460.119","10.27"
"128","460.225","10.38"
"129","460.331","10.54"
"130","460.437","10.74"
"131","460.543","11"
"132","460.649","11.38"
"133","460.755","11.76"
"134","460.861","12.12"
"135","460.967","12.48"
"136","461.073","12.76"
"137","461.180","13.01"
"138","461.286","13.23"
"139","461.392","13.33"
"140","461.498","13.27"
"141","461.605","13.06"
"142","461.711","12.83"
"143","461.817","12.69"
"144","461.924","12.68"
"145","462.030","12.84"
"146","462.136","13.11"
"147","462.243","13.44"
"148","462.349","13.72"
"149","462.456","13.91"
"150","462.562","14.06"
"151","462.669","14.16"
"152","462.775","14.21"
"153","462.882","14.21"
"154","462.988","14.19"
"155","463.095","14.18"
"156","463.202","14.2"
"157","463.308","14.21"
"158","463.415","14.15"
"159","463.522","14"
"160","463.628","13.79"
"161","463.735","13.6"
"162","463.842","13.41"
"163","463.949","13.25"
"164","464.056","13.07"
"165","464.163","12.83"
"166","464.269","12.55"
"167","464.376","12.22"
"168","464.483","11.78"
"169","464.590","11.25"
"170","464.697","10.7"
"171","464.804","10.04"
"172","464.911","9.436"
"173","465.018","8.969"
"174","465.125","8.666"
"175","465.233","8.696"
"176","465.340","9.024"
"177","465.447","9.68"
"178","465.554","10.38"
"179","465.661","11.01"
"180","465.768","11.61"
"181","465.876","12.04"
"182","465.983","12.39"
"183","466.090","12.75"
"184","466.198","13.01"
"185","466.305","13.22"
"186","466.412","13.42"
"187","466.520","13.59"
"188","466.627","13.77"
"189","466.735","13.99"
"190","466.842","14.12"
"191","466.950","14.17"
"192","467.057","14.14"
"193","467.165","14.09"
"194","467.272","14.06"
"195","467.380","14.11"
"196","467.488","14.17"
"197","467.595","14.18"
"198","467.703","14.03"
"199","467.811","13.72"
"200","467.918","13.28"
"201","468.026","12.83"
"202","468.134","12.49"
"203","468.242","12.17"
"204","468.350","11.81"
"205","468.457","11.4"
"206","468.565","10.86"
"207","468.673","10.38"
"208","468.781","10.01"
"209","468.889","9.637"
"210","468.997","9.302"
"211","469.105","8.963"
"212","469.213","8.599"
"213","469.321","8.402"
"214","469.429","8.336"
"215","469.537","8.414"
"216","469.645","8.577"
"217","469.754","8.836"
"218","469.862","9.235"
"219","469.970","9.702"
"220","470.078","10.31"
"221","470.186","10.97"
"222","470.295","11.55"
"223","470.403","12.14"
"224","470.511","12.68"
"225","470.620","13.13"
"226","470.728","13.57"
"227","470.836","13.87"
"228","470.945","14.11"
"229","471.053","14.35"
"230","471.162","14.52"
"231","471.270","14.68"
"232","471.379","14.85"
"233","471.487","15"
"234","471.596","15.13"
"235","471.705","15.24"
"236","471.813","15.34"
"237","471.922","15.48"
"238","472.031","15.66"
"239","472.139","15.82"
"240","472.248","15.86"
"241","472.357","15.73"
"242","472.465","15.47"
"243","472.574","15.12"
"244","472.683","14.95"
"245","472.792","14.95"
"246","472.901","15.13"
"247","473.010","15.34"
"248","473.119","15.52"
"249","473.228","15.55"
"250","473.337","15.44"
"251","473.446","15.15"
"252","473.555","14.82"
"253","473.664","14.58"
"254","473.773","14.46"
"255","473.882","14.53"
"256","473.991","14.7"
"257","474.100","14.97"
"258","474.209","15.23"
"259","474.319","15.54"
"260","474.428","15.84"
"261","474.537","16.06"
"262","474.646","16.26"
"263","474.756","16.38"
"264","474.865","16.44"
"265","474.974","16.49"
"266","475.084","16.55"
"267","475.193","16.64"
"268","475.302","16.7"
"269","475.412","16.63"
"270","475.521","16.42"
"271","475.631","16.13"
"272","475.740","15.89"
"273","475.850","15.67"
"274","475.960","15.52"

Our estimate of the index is 0.33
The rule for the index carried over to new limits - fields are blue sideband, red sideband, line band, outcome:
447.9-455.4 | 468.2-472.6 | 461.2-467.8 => -0.478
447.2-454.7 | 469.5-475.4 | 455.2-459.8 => -0.214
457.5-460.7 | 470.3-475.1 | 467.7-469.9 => 0.552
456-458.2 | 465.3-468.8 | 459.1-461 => 0.337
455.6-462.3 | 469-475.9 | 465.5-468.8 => 0.137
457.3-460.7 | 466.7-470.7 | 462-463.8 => -0.358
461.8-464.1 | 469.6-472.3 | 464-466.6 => 0.420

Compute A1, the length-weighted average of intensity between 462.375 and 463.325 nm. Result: 14.1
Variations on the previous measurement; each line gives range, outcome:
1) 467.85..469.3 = 10.9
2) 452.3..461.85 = 11.8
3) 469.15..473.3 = 13.2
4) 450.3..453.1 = 11.9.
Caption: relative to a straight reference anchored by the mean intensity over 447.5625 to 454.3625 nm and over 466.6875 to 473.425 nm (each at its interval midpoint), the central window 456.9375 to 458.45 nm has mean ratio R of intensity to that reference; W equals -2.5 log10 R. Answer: -0.13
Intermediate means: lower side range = 11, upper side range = 13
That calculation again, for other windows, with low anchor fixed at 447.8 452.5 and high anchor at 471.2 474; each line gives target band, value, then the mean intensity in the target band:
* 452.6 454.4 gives 0.26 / 9.52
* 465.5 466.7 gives 0.13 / 12.5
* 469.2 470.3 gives 0.50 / 9.29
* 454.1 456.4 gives -0.04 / 12.8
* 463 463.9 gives -0.02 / 13.9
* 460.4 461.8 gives 0.07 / 12.4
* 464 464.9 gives 0.18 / 11.7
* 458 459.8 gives 0.12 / 11.5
